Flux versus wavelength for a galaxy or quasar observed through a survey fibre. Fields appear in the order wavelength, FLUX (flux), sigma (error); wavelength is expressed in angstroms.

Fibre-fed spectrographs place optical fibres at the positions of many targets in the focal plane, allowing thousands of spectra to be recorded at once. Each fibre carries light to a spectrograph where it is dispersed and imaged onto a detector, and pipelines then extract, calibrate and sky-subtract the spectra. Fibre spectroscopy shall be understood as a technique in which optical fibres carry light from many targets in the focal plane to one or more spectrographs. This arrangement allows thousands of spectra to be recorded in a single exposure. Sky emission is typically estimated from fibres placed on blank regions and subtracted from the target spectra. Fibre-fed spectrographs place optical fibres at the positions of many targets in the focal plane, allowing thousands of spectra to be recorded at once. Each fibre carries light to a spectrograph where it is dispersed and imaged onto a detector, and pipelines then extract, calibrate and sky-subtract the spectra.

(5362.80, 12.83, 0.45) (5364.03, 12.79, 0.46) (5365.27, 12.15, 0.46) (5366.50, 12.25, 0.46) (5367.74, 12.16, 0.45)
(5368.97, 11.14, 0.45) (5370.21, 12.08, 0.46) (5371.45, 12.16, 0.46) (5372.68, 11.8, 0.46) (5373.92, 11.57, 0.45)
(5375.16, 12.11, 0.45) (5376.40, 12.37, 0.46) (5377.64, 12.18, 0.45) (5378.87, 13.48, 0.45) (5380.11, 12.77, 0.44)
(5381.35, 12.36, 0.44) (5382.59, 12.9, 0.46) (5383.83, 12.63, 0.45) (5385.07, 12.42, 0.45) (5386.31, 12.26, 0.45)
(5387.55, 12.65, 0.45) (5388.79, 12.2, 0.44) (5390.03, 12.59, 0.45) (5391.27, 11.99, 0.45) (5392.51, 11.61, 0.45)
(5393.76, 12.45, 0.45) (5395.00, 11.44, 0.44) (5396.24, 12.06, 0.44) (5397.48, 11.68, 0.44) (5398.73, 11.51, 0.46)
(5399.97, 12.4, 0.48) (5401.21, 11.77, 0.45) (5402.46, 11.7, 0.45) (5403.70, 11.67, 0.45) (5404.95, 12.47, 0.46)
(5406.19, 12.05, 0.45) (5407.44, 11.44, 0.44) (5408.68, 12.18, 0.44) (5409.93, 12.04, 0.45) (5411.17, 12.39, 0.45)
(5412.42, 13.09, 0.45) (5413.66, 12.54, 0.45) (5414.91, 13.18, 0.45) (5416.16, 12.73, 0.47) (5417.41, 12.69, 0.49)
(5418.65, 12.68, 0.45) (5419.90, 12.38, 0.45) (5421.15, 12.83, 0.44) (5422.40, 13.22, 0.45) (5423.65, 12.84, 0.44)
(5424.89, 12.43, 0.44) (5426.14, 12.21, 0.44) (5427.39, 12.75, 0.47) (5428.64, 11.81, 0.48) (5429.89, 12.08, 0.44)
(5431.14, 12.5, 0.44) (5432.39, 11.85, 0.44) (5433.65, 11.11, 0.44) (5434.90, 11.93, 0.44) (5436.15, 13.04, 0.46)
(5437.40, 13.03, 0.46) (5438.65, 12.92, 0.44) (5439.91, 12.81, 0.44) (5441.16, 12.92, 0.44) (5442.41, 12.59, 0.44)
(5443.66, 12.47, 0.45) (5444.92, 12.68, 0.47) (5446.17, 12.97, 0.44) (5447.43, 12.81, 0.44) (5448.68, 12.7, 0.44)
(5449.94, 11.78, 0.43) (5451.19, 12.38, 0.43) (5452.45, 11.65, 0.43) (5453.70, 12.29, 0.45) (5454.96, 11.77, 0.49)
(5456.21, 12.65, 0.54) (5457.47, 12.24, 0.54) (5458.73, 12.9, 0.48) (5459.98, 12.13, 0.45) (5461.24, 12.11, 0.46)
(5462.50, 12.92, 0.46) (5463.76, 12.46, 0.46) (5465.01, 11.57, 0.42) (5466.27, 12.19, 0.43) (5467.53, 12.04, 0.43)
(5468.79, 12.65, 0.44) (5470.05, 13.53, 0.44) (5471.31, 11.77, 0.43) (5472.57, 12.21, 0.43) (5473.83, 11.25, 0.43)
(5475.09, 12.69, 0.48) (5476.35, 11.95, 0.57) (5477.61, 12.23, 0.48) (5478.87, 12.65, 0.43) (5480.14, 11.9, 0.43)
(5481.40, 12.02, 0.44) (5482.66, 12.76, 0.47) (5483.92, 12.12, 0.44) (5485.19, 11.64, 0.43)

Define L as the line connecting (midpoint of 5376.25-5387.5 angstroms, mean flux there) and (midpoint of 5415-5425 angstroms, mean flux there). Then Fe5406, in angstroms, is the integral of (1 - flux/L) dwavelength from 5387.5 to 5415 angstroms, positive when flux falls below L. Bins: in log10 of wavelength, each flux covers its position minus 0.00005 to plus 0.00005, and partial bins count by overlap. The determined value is 1.3 angstroms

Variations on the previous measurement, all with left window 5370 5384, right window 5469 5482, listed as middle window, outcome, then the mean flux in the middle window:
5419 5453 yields -0.5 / 12.5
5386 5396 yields 0.2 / 12.1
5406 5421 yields -0.2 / 12.5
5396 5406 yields 0.3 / 11.9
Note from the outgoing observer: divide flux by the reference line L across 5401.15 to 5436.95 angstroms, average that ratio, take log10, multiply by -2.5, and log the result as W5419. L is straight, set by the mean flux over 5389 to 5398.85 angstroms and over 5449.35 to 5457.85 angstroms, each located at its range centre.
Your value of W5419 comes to -0.03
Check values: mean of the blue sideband 11.9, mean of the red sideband 12.1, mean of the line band 12.3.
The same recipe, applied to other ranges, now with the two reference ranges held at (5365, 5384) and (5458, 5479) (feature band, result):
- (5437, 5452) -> -0.03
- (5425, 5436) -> 0.02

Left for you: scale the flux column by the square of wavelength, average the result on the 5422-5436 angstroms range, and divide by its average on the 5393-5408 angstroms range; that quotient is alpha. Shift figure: 1.04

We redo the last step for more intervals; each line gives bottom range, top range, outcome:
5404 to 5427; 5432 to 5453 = 1.01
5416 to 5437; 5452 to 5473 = 1.00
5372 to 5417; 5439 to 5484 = 1.03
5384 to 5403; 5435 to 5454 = 1.06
